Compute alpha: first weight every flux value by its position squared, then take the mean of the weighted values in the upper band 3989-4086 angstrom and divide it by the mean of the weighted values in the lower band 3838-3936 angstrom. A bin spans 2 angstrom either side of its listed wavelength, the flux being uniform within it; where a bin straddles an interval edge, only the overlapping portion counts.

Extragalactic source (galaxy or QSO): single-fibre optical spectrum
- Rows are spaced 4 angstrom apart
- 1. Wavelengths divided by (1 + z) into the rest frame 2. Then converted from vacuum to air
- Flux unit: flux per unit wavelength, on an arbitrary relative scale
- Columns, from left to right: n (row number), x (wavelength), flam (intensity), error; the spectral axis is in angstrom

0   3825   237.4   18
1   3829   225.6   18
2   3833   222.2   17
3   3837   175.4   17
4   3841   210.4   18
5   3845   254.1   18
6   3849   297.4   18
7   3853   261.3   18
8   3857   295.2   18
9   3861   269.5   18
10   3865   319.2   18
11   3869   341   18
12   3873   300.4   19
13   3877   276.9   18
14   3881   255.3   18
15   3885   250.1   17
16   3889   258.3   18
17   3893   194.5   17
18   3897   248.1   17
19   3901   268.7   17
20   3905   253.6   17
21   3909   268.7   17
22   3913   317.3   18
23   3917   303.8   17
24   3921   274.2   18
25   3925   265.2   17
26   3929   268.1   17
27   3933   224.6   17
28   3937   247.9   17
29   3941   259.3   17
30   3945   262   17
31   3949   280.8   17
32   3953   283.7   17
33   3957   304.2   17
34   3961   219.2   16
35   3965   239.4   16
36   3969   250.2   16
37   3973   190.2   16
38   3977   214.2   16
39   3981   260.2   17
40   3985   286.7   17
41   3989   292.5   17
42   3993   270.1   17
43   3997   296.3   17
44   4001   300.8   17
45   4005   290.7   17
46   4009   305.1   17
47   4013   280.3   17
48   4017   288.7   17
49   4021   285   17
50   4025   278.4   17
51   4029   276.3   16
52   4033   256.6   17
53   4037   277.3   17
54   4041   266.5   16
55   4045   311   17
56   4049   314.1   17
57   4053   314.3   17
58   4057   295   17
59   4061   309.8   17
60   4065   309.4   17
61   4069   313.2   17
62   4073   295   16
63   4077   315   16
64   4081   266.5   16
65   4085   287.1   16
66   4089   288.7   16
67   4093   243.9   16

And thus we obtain 1.17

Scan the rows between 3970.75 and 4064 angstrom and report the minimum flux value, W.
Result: 190.2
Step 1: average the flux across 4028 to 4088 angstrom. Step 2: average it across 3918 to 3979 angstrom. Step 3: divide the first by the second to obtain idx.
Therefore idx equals 1.16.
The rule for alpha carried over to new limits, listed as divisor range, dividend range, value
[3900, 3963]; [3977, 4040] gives 1.09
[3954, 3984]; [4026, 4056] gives 1.23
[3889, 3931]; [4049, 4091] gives 1.22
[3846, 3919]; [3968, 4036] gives 1.05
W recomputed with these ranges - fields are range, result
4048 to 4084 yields 266.5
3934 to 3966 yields 219.2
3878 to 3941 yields 194.5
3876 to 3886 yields 250.1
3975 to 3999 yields 214.2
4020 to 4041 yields 256.6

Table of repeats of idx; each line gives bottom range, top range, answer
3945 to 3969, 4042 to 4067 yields 1.16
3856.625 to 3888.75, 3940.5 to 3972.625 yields 0.90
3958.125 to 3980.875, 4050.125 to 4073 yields 1.34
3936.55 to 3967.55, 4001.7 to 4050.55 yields 1.09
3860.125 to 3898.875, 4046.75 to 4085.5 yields 1.11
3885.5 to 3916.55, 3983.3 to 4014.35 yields 1.12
